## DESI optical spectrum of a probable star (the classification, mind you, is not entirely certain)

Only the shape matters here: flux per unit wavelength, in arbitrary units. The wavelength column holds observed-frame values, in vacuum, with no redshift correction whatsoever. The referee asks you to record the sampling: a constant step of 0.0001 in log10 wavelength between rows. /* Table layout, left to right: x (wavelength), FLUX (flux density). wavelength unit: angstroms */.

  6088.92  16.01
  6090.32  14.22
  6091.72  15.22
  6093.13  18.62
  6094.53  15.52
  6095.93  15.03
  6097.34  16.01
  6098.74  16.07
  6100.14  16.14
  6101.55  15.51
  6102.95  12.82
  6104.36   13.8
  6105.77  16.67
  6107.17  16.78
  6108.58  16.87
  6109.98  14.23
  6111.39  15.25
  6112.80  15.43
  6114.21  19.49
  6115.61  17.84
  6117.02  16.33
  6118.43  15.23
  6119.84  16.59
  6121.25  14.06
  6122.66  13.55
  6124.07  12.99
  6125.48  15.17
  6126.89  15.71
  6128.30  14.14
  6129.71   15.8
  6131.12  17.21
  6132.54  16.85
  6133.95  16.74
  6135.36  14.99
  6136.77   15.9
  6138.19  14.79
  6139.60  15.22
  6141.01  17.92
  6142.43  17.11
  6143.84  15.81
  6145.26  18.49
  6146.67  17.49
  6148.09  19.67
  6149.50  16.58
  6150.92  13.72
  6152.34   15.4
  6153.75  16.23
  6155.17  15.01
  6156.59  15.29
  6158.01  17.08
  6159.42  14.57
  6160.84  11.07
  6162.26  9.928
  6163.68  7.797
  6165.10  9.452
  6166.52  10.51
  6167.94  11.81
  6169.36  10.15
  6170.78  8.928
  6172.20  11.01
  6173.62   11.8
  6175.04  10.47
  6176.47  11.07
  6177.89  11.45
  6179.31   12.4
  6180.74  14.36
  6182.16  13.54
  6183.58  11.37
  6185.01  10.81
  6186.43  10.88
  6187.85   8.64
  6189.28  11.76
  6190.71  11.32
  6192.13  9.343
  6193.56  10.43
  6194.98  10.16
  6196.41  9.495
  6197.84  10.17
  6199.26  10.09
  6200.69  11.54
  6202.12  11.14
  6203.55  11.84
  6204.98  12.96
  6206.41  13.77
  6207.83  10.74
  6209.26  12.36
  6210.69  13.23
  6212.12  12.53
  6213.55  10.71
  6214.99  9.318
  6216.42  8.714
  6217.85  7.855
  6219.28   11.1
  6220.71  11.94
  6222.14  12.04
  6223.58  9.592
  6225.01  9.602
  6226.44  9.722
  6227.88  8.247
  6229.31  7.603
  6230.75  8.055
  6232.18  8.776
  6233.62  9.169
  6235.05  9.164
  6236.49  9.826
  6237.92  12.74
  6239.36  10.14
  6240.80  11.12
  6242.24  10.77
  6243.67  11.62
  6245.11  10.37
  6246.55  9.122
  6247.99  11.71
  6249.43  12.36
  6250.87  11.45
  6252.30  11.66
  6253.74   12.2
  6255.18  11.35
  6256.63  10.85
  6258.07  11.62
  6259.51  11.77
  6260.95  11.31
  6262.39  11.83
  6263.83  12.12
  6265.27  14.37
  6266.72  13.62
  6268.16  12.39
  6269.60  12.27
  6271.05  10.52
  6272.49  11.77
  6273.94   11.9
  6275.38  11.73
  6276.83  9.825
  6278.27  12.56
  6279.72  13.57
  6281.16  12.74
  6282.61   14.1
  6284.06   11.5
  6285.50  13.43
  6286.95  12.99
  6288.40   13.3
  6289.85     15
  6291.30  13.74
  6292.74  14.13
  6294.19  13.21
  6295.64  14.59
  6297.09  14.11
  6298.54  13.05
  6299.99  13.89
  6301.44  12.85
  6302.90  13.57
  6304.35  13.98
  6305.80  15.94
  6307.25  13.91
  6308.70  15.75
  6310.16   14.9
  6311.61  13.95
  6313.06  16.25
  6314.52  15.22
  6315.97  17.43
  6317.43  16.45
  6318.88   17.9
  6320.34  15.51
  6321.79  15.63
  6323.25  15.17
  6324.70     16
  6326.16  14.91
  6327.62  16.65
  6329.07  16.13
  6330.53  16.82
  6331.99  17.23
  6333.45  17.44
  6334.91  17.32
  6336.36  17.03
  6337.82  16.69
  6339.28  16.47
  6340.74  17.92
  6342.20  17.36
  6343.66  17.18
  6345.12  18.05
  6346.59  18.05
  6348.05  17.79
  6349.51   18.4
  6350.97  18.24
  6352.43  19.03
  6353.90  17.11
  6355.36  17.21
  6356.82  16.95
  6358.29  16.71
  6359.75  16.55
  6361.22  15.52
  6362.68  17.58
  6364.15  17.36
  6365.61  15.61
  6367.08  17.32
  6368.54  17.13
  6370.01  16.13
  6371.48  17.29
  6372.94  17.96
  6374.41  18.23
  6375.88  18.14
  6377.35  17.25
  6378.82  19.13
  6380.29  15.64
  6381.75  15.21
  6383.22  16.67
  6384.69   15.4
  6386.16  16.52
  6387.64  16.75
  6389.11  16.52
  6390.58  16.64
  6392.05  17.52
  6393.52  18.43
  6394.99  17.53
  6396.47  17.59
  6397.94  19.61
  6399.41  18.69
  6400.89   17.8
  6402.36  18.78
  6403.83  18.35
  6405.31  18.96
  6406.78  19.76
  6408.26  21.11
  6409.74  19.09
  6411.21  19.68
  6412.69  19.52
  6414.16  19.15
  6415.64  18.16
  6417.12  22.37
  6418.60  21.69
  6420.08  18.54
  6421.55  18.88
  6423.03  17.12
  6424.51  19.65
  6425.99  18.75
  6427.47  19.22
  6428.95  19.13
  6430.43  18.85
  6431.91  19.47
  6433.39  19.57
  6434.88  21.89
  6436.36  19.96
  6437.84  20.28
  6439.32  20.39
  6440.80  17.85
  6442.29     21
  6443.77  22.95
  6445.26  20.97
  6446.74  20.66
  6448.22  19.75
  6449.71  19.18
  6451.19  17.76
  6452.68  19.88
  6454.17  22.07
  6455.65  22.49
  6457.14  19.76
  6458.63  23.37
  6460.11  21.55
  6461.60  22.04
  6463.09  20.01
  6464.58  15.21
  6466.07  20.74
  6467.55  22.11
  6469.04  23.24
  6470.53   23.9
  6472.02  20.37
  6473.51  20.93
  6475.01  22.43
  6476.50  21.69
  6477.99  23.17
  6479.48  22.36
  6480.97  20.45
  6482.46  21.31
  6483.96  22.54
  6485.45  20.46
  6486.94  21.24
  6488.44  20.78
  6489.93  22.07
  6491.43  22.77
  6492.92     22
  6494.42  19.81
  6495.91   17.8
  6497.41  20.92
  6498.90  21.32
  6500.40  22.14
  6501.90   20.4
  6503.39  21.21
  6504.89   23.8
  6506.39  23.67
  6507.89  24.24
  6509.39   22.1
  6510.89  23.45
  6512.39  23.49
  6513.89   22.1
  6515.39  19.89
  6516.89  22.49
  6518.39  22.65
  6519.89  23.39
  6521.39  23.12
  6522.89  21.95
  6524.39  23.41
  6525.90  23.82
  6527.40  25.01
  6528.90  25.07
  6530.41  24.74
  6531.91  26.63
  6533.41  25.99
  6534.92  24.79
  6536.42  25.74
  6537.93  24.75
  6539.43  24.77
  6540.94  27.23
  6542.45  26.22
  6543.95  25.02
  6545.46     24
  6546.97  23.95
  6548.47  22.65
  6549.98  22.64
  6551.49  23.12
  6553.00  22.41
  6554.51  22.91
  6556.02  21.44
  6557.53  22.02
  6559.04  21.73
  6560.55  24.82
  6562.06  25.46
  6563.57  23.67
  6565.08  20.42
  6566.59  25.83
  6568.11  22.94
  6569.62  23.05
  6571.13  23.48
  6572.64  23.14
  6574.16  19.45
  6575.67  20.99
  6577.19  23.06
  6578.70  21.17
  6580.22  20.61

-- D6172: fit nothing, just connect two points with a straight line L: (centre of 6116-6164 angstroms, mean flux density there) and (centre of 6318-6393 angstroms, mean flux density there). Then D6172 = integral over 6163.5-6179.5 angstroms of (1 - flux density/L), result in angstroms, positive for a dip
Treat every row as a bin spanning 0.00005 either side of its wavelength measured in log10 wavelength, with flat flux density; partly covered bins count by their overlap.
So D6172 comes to 5.1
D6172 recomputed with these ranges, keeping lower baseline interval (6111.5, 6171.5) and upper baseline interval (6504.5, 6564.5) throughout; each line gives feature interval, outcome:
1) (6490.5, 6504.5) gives 1.16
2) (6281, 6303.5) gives 5.83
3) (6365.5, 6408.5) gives 5.98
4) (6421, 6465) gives 3.35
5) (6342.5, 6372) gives 3.69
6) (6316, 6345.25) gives 3.75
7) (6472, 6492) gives 0.81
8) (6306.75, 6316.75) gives 1.78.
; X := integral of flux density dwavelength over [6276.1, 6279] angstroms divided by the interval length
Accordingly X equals 11.2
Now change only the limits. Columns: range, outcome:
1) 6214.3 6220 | 9.26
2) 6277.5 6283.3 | 13.2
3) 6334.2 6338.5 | 17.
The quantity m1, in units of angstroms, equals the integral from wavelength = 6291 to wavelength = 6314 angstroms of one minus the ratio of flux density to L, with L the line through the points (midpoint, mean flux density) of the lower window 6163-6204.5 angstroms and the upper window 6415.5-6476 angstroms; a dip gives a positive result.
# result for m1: 1.37 angstroms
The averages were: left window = 10.8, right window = 20.4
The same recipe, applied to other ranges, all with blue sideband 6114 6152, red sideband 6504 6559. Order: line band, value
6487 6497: 0.9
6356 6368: 2.2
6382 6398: 3.0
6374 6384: 1.8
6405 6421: 1.2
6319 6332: 2.5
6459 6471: 0.7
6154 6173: 5.5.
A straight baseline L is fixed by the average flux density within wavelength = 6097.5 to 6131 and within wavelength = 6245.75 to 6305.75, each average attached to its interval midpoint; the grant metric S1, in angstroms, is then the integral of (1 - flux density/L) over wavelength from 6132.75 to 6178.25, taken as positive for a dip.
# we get 2.8 angstroms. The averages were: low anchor 15.5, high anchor 12.6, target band 13.9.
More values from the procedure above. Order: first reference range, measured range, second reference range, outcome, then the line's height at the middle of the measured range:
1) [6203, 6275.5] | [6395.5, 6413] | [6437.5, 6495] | -0.7 angstroms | 18.3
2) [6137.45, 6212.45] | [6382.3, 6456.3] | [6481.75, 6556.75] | 3.1 angstroms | 20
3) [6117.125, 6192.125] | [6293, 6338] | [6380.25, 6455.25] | 4.1 angstroms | 17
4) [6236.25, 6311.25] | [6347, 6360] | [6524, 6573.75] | -1.4 angstroms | 15.9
